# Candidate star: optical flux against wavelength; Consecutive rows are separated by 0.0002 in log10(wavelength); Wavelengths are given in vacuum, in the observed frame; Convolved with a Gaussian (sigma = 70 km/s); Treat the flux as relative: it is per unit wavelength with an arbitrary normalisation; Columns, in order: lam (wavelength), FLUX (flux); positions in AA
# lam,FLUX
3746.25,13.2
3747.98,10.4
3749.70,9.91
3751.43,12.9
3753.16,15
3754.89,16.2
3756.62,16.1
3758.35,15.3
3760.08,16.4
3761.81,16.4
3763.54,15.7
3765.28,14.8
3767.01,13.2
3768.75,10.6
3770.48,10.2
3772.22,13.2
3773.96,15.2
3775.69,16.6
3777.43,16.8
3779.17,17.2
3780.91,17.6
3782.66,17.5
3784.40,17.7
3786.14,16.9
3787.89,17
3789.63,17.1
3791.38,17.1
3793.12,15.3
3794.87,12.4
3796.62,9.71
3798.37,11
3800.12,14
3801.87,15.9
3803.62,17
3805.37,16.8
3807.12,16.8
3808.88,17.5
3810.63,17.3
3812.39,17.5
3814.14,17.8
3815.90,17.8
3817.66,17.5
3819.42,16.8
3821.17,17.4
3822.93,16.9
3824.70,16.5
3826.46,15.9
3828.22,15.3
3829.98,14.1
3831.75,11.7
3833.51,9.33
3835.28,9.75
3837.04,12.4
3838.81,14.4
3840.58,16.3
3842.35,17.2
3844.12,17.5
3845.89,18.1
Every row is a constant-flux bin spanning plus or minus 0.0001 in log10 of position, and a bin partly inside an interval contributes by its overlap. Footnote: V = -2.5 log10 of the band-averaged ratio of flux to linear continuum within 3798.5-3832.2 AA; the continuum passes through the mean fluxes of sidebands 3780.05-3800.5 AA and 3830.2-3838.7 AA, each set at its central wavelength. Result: -0.24 mag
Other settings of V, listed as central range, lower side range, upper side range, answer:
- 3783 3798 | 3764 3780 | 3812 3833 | -0.03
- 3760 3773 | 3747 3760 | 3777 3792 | 0.12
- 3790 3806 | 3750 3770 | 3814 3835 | 0.04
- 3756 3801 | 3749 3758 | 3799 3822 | 0.02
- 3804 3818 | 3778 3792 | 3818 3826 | -0.02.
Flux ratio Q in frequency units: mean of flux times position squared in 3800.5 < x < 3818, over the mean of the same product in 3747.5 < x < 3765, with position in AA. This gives 1.21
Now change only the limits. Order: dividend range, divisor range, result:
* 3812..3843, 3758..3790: 1.01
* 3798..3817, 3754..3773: 1.17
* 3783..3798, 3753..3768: 1.01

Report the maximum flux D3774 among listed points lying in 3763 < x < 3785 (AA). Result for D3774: 17.7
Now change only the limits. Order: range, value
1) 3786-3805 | 17.1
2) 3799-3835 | 17.8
